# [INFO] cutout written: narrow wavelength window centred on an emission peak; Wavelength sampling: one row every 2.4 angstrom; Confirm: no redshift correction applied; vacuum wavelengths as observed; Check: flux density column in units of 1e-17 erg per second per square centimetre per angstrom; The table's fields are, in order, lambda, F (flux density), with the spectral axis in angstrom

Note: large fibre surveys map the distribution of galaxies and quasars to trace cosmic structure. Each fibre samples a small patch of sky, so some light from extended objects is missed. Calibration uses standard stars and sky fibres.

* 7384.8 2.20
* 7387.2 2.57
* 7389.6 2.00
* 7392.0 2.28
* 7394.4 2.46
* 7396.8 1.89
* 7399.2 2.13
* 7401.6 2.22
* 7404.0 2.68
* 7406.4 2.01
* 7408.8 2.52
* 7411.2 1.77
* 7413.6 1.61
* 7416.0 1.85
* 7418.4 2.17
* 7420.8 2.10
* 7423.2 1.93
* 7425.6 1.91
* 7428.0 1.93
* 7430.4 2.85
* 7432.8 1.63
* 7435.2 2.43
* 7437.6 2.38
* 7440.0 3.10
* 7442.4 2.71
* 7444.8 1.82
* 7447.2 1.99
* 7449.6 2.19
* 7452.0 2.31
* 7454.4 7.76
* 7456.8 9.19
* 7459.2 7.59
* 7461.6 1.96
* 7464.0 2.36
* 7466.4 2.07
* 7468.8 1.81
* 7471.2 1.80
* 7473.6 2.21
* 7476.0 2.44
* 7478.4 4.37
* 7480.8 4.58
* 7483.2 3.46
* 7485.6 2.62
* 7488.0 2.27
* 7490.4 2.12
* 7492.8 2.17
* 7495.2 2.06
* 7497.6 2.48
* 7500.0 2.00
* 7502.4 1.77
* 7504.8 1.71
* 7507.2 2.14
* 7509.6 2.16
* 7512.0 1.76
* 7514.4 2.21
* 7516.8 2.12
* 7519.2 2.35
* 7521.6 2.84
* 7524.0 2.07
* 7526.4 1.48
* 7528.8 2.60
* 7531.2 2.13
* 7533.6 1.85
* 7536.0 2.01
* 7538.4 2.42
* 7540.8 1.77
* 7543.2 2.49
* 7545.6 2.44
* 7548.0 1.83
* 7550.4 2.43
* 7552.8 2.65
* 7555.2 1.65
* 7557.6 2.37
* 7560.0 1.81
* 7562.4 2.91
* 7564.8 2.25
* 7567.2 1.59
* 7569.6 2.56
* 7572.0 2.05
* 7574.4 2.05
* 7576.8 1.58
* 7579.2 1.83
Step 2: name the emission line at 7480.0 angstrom [N II] 6583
